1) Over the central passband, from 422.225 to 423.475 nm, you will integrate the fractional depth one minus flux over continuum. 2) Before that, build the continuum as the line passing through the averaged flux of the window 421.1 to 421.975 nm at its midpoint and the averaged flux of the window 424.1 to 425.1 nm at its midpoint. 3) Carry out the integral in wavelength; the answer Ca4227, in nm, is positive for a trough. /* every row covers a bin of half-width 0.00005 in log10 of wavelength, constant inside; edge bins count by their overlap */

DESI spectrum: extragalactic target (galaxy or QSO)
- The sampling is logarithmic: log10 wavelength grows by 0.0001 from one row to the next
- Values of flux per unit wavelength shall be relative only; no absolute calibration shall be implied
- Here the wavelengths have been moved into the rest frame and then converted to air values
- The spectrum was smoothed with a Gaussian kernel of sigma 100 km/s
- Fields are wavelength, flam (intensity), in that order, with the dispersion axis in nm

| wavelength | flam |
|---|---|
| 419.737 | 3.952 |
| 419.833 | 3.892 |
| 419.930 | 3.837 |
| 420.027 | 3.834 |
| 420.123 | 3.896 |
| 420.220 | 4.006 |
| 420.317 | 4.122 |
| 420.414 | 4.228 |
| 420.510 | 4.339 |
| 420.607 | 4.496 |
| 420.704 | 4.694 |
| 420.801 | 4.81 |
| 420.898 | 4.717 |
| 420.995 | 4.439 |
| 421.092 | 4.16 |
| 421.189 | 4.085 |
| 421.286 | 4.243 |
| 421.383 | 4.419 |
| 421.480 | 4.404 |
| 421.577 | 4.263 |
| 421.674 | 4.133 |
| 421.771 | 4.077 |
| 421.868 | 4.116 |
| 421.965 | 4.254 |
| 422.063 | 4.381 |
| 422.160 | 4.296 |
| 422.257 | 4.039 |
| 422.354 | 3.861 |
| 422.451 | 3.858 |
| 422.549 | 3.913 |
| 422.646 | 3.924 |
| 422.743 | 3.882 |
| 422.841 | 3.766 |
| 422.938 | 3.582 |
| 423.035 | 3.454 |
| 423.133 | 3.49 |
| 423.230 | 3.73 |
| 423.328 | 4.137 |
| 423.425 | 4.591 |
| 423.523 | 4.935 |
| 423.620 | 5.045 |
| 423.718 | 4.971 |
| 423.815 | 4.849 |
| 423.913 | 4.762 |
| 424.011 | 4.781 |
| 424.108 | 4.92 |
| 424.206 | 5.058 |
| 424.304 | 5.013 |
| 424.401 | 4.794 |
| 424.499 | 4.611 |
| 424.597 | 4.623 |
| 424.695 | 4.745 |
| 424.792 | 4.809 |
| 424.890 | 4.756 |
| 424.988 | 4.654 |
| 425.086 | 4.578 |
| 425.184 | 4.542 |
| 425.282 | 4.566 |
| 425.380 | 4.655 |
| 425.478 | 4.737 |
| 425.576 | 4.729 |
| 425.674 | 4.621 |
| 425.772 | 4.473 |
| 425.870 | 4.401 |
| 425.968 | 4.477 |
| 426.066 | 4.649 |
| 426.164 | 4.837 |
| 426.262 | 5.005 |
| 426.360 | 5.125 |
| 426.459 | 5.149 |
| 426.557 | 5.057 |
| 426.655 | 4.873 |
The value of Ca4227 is 0.17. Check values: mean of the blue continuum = 4.22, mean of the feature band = 3.86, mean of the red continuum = 4.78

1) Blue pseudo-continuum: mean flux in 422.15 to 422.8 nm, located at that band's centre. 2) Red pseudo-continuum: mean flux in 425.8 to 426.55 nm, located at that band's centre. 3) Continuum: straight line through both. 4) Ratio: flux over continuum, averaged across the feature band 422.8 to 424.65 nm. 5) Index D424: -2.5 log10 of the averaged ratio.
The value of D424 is -0.059 mag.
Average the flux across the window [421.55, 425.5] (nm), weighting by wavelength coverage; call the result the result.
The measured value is 4.39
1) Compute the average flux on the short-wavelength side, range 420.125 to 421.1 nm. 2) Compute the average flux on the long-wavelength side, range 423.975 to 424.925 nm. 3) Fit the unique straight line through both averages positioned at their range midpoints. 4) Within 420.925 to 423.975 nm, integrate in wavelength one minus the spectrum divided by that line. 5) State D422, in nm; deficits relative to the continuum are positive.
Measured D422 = 0.26 nm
